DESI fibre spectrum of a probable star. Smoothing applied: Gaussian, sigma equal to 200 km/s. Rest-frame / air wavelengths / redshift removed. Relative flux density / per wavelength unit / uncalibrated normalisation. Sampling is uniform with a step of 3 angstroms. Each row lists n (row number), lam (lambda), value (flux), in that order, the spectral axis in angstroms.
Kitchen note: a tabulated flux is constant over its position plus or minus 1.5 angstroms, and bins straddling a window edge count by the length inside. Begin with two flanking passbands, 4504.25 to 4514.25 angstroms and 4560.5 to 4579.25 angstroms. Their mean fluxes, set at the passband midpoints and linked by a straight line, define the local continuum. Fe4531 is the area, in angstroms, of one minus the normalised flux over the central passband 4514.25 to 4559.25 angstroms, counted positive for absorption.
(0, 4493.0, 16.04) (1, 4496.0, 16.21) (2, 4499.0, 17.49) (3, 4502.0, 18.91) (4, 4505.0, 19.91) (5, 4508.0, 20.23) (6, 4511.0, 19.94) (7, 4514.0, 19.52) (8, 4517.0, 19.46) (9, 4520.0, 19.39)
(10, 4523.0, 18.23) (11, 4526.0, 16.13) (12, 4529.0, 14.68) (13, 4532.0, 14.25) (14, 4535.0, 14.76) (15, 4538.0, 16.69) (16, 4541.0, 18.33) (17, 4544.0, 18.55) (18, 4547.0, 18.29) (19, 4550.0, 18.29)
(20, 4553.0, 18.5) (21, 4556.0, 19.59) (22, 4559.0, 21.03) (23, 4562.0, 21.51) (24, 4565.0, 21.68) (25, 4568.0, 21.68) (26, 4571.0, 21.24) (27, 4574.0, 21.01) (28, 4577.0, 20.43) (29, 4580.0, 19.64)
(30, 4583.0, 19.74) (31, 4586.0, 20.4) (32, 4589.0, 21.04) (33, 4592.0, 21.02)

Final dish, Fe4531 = 6.2 angstroms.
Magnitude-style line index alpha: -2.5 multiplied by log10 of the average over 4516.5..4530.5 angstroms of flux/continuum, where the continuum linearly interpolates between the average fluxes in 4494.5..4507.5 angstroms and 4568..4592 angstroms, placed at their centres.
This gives 0.089 mag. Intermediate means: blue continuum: 18.3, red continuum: 20.6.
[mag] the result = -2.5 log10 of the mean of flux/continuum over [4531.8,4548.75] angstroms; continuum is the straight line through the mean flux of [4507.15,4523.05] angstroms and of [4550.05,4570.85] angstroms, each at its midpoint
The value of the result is 0.18 mag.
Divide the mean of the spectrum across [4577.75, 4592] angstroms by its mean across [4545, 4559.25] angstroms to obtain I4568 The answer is 1.07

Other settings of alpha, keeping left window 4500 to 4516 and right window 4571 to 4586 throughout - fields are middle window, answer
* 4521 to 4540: 0.24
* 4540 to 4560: 0.06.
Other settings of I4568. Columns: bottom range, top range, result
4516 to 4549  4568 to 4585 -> 1.20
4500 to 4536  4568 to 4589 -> 1.14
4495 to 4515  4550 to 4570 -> 1.08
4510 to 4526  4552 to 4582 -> 1.09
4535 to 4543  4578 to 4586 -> 1.16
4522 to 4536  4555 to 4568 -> 1.36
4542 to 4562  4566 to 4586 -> 1.07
